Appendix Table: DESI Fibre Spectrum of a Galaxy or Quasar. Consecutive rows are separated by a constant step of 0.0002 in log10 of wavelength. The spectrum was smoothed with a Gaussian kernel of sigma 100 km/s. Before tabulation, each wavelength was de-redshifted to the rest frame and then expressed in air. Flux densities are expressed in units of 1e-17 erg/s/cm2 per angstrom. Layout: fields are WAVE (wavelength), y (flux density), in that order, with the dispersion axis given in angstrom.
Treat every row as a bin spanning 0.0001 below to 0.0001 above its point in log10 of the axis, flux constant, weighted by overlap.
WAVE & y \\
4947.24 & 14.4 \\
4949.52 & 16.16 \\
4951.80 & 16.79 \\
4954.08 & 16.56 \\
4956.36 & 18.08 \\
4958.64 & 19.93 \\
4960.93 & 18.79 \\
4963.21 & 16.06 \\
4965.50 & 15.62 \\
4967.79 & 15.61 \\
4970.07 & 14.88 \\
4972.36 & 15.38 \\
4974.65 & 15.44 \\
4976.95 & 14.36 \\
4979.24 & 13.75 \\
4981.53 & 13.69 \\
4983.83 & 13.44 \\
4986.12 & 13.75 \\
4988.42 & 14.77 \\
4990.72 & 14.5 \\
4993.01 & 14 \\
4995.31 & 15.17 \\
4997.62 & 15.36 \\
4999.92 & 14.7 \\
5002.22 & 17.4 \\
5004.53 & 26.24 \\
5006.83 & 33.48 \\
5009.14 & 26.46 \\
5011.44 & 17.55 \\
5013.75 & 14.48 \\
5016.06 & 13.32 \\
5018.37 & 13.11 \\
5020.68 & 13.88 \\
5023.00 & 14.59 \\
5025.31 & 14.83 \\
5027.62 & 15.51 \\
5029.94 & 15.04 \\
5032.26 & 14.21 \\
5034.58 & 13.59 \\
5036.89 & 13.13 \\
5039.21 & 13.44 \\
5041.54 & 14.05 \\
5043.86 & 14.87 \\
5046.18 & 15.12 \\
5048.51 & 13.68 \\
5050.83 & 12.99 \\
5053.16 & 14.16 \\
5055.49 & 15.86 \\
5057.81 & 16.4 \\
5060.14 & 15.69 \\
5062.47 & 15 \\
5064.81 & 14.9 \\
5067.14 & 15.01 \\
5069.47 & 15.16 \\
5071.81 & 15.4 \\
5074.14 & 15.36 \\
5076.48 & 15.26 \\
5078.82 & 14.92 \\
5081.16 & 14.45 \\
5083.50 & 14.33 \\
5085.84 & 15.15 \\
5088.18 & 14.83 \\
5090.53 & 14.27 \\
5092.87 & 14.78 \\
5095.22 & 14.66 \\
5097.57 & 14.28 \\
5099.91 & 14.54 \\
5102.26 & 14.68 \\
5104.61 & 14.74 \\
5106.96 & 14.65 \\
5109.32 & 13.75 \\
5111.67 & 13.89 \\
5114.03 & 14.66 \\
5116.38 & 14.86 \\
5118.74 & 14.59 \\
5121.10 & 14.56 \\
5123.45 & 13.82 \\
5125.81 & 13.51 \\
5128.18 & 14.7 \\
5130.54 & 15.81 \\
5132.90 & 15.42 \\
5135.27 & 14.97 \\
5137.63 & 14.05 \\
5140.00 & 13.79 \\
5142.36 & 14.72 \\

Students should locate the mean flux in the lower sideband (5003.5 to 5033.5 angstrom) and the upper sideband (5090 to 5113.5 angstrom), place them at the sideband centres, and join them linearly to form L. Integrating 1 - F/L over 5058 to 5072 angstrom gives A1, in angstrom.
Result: 0.6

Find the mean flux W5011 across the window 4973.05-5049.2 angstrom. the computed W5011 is 15.8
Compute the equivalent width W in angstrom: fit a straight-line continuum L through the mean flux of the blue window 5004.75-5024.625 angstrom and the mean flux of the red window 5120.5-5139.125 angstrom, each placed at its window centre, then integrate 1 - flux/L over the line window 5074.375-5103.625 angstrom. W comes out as 2.4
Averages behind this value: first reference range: 18.6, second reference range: 14.6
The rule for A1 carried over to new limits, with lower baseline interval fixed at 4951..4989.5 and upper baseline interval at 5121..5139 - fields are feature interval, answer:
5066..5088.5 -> 0.0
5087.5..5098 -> 0.2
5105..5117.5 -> 0.3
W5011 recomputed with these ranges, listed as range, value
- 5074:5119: 14.6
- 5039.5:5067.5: 14.8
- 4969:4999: 14.5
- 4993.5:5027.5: 17.7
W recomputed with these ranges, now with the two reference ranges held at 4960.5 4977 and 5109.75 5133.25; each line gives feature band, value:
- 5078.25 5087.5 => 0.1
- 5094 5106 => 0.1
